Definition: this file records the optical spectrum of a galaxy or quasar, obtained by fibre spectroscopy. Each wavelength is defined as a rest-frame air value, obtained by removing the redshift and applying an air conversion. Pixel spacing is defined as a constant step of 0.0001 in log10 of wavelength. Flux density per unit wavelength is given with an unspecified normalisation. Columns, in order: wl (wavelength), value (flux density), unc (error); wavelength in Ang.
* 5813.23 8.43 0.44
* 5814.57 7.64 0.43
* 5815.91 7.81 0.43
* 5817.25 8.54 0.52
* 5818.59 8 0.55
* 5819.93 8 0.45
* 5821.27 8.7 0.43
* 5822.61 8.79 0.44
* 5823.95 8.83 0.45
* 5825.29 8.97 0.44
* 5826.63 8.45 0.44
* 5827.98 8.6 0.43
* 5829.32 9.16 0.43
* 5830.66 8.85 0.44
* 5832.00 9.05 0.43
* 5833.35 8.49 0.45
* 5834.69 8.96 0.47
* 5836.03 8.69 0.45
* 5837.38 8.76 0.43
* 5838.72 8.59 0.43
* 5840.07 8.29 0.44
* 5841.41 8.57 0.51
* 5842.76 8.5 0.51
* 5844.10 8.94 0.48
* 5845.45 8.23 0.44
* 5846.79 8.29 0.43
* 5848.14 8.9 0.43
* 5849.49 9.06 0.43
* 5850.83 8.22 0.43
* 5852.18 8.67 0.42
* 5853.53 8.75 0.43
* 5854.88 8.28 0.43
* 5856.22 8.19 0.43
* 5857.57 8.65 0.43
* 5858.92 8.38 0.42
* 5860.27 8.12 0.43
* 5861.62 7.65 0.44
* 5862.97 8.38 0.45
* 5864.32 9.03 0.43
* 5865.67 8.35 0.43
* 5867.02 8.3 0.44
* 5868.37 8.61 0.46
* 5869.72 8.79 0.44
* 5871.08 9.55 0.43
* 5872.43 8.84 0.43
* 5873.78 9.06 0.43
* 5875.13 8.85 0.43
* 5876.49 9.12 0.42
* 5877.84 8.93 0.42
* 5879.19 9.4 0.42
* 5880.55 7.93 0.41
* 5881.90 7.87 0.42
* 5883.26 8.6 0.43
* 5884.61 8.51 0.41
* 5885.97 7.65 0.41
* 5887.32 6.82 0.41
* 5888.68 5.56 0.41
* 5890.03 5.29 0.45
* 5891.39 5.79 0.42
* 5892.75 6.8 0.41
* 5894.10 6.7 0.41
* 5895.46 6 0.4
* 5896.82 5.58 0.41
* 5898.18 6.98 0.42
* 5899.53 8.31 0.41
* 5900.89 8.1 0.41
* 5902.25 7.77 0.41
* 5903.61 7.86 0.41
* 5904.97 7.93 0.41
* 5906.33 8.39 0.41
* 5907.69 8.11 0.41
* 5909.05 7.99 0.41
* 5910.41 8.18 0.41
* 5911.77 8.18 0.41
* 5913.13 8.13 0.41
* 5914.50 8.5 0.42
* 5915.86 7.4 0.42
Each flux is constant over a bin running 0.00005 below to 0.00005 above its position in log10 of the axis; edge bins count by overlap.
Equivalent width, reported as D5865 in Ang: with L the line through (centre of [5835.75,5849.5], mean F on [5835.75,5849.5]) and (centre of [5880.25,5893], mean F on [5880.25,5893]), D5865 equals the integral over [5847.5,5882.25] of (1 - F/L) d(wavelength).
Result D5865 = -3.6 Ang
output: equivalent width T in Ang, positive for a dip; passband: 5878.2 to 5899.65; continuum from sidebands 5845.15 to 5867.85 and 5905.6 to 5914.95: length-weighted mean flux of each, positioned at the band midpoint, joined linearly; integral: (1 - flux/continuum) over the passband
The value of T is 3.1 Ang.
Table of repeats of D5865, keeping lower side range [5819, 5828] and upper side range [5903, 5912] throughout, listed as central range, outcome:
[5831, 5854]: -0.4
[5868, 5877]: -0.7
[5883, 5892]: 1.5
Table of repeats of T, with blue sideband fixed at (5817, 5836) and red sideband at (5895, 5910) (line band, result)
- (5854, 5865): -0.2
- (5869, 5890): -0.9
